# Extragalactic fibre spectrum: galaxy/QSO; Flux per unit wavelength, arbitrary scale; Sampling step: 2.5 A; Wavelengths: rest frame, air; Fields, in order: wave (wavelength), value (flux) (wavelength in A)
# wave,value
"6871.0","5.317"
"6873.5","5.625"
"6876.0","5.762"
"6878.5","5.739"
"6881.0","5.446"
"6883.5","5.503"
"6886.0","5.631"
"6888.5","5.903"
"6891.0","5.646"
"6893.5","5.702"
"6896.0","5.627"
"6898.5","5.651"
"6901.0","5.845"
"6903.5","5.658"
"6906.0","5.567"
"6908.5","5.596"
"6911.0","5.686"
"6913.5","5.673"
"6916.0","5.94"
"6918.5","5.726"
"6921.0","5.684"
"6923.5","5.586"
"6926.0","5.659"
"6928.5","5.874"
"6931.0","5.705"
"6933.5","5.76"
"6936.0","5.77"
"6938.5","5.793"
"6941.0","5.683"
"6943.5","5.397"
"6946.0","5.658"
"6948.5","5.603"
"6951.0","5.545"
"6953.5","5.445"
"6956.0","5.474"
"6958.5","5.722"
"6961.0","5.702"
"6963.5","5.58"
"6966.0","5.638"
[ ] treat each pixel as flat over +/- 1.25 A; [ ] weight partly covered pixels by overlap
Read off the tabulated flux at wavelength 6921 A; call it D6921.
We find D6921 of 5.684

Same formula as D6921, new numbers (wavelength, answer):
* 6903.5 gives 5.658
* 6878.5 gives 5.739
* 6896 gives 5.627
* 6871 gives 5.317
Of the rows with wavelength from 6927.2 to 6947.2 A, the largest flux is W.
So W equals 5.874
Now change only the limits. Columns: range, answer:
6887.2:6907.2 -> 5.903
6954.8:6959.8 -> 5.722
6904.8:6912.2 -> 5.686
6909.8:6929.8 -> 5.94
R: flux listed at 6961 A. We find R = 5.702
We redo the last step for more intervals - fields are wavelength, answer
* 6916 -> 5.94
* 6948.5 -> 5.603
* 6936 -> 5.77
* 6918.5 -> 5.726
